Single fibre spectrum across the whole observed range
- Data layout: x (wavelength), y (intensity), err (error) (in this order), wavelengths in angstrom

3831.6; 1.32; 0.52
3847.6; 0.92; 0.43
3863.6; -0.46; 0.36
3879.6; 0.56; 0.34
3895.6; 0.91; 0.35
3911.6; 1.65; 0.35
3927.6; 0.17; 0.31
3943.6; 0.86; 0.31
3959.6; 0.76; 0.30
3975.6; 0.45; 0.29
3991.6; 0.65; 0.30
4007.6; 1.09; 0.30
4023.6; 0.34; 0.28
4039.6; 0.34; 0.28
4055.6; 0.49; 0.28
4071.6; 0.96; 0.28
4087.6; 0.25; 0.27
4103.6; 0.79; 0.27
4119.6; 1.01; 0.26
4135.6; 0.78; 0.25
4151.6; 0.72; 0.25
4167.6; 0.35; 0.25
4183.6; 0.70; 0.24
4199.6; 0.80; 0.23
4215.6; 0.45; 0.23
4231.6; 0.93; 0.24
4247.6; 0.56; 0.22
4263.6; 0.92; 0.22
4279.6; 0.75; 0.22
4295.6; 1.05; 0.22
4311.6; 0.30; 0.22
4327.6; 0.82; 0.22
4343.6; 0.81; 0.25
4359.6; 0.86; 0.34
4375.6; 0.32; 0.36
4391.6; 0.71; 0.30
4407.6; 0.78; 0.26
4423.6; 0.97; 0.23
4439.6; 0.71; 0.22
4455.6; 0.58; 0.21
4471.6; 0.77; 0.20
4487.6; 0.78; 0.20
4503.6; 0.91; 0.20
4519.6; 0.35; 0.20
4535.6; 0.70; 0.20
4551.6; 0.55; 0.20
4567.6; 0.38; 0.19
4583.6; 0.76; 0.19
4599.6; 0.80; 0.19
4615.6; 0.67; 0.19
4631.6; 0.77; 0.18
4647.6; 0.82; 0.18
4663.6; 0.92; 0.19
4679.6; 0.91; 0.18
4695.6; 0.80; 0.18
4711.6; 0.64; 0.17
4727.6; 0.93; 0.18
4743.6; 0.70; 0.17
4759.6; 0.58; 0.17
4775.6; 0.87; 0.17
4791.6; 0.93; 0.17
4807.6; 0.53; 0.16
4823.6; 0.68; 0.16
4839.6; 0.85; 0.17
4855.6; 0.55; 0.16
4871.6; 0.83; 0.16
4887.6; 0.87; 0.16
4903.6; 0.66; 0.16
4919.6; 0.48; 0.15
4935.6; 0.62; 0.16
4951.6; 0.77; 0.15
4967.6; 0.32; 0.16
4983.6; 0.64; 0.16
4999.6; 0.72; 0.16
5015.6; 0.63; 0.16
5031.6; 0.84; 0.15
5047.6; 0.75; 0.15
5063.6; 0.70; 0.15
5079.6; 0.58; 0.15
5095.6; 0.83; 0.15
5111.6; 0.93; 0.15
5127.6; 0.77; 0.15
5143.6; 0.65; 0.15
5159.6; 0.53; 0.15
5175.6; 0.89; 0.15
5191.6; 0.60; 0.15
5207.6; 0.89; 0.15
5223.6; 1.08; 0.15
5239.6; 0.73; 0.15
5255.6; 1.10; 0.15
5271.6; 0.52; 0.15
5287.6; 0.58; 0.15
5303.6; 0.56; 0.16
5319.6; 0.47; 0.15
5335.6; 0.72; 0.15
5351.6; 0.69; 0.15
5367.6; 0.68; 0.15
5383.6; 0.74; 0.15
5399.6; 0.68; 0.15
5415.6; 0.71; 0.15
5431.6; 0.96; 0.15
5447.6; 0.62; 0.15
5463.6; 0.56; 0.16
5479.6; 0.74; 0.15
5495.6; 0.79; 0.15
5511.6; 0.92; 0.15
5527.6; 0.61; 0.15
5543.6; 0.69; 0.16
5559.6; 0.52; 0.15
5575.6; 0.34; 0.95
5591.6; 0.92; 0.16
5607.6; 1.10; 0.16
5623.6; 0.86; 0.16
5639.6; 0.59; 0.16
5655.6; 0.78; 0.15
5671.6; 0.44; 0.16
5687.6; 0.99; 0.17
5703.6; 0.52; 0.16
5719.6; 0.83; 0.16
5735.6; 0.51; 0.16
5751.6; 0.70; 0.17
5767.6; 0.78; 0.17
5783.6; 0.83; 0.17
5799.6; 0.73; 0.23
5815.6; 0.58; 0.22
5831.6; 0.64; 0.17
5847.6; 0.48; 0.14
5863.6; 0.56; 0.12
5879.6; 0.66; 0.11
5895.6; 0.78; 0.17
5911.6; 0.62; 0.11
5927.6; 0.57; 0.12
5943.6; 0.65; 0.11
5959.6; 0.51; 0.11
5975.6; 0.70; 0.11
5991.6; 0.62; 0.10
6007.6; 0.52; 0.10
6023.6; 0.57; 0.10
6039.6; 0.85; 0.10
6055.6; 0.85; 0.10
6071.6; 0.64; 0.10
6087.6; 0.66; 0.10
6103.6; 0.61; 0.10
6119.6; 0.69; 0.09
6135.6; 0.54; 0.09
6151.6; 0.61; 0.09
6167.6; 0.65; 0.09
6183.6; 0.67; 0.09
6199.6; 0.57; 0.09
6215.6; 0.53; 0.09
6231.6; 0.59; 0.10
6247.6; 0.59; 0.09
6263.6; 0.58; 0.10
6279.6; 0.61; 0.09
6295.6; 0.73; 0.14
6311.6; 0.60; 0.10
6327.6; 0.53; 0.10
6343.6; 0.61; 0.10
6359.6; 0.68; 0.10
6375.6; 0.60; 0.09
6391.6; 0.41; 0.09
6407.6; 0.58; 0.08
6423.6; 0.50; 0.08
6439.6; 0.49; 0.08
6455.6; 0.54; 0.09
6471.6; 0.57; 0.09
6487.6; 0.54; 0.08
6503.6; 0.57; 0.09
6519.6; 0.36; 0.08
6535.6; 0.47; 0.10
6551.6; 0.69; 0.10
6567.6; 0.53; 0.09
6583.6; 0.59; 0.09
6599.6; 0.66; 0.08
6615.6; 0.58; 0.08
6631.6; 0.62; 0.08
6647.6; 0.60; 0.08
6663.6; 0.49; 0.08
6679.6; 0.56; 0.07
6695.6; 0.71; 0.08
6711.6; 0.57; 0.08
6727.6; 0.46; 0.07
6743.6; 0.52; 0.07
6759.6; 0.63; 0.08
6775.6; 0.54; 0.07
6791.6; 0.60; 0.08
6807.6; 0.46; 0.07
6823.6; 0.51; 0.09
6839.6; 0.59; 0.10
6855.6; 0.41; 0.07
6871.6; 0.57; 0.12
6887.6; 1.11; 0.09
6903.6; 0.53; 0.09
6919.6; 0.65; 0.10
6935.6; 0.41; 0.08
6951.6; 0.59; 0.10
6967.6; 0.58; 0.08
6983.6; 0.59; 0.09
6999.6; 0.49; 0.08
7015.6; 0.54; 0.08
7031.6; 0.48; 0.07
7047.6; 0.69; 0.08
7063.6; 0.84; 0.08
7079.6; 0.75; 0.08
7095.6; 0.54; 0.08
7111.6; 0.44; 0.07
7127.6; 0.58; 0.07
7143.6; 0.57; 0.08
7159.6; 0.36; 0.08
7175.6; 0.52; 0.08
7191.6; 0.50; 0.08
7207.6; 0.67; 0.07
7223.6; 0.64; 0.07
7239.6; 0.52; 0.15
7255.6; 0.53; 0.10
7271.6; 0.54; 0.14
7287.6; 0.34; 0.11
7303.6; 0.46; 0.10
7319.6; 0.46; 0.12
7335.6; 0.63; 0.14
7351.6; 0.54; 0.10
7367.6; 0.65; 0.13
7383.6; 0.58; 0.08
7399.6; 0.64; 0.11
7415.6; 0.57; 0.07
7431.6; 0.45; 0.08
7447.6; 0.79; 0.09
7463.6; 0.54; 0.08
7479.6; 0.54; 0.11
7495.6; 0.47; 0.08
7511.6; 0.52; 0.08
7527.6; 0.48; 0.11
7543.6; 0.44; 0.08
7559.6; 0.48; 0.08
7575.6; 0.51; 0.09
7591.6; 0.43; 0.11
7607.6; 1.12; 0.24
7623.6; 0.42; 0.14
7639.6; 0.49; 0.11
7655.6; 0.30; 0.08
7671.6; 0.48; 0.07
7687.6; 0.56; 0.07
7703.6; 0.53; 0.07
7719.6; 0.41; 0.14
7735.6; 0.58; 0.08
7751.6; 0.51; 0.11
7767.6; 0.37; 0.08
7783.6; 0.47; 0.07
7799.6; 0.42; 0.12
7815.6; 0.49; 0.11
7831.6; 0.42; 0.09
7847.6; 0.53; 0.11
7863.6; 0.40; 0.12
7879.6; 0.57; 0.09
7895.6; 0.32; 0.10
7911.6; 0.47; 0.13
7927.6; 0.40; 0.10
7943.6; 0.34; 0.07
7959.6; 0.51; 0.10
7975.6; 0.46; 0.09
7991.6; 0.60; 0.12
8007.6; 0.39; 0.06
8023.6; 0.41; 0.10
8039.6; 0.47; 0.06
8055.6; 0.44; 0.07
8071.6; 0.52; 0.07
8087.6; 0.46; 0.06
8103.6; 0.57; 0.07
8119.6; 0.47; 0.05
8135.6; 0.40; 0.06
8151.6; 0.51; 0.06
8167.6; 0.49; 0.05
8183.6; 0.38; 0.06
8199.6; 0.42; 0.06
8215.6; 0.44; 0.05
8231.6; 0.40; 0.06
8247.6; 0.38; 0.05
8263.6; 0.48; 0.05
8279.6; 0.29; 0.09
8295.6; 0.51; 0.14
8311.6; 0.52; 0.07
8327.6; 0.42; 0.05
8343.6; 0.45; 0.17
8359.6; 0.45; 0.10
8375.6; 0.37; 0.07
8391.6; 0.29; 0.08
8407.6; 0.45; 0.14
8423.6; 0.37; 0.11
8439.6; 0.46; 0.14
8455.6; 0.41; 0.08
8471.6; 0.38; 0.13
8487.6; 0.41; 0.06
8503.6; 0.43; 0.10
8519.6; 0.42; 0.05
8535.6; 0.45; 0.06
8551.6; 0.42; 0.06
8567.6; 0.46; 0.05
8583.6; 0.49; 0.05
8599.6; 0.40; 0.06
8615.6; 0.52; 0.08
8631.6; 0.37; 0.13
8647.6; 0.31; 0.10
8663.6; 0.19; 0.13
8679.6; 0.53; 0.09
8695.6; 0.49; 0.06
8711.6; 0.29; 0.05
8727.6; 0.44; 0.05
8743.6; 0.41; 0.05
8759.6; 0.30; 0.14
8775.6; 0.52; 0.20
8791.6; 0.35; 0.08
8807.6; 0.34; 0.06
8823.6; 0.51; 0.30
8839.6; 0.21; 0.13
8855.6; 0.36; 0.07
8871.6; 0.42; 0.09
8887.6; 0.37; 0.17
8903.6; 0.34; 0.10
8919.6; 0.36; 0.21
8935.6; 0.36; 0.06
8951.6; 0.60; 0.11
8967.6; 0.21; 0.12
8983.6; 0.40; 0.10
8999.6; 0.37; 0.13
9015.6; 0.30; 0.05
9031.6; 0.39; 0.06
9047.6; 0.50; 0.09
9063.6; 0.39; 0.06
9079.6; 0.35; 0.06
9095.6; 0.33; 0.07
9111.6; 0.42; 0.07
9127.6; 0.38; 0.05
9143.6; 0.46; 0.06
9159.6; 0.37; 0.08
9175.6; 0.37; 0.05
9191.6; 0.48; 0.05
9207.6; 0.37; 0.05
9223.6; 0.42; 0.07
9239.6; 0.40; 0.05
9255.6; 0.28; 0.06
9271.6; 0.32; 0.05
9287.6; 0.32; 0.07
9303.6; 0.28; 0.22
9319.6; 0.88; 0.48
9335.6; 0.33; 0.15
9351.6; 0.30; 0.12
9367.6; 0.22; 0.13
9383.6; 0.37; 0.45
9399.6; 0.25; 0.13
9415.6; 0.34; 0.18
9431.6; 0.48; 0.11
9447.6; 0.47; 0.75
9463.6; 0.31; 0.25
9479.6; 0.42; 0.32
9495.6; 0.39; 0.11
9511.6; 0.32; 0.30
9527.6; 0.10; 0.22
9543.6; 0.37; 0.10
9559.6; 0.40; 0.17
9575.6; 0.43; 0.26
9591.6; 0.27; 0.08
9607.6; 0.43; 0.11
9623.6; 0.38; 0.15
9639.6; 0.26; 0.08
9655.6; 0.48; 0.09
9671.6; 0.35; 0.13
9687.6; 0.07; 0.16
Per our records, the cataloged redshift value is 0.05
